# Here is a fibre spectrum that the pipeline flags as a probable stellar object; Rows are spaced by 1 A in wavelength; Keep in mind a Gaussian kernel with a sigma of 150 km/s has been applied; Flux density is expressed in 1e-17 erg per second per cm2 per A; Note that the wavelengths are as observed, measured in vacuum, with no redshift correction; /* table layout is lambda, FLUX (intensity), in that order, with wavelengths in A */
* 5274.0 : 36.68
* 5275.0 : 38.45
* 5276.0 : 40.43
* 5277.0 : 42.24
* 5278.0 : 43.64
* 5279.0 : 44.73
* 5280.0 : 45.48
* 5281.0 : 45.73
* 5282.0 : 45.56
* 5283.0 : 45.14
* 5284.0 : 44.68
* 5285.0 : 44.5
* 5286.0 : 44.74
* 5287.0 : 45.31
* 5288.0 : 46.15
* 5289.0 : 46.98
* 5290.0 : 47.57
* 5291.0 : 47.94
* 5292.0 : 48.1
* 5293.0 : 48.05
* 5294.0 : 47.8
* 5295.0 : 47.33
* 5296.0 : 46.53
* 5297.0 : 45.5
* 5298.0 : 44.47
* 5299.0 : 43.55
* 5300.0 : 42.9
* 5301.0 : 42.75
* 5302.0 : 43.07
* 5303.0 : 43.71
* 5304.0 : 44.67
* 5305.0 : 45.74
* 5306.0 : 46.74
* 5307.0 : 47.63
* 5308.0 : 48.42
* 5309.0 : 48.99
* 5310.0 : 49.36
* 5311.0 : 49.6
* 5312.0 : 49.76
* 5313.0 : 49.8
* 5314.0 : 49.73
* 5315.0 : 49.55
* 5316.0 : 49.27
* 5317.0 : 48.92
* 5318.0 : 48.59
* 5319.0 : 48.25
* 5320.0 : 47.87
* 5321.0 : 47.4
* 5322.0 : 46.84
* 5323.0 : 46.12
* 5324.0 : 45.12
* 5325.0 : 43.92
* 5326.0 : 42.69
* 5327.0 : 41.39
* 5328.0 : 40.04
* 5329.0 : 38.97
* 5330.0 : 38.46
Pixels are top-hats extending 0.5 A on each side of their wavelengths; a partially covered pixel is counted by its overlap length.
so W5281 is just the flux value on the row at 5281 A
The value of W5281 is 45.73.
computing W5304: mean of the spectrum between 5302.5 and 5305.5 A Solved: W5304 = 44.7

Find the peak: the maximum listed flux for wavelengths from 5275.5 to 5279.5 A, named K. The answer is 44.73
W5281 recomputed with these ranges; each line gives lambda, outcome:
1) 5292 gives 48.1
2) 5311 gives 49.6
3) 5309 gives 48.99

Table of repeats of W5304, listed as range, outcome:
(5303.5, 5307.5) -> 46.2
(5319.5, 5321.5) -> 47.6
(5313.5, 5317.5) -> 49.4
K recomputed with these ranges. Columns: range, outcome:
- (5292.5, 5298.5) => 48.05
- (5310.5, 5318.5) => 49.8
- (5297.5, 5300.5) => 44.47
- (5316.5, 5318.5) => 48.92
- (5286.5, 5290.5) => 47.57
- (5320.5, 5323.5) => 47.4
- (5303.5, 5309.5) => 48.99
